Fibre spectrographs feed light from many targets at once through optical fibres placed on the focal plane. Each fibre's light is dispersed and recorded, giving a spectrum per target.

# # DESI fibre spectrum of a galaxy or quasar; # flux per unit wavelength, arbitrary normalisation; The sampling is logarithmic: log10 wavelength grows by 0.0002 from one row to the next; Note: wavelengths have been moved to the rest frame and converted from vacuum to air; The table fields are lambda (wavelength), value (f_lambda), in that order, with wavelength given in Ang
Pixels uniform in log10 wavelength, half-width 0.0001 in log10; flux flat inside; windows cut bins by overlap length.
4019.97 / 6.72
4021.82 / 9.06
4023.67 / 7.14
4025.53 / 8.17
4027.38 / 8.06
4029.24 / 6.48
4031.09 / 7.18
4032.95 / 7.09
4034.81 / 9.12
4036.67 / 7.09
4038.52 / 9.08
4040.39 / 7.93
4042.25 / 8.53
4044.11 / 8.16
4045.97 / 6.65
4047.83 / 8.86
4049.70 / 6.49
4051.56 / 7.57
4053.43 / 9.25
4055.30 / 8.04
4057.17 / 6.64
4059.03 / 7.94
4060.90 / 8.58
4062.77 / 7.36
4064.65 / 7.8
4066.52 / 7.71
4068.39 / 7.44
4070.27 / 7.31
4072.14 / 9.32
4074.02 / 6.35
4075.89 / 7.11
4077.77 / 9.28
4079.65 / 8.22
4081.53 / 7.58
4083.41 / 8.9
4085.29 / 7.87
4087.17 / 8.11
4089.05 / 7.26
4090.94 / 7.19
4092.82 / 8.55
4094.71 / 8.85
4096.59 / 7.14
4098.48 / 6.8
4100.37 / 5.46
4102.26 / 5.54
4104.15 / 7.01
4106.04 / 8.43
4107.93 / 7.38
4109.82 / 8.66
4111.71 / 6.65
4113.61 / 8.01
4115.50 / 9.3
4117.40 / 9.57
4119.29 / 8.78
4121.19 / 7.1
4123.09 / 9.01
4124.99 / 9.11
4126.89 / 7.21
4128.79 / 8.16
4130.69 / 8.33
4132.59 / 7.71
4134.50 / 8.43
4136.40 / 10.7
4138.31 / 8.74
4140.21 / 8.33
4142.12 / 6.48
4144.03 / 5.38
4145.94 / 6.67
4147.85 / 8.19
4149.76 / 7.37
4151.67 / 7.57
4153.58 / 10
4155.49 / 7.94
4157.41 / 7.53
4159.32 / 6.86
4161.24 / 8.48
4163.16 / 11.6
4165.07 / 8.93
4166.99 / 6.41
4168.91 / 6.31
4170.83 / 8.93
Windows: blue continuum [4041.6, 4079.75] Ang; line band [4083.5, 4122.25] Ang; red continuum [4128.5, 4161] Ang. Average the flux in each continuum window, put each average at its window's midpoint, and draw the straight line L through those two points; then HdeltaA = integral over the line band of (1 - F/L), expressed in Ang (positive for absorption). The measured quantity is 0.8 Ang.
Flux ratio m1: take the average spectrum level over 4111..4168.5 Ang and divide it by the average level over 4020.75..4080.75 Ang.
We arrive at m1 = 1.0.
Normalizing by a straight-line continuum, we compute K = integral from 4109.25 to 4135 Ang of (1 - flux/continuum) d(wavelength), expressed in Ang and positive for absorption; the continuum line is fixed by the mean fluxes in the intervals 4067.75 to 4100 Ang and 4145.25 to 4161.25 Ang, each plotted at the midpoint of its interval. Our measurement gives -1.53 Ang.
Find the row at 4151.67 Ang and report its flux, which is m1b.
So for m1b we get 7.57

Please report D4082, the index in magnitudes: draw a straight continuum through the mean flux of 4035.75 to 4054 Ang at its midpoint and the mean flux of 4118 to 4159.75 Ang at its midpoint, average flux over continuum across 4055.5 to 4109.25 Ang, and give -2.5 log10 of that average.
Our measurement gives 0.05 mag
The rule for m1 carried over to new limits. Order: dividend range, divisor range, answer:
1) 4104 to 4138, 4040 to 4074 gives 1.07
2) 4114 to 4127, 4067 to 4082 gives 1.10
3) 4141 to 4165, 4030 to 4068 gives 1.01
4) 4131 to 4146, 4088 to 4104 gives 1.11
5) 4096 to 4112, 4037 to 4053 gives 0.89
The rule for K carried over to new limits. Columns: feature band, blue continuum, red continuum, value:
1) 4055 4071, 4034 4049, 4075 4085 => 1.1 Ang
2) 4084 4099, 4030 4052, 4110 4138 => 0.8 Ang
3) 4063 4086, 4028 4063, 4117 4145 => 0.1 Ang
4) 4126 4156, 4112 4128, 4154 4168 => 1.5 Ang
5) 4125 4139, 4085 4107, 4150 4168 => -1.1 Ang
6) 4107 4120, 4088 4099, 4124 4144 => -0.7 Ang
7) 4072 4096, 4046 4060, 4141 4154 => -1.2 Ang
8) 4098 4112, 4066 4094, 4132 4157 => 1.6 Ang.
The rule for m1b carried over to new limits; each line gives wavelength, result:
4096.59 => 7.14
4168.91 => 6.31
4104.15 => 7.01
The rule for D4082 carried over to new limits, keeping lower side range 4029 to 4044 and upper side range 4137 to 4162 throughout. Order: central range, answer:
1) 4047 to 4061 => 0.00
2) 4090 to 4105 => 0.11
